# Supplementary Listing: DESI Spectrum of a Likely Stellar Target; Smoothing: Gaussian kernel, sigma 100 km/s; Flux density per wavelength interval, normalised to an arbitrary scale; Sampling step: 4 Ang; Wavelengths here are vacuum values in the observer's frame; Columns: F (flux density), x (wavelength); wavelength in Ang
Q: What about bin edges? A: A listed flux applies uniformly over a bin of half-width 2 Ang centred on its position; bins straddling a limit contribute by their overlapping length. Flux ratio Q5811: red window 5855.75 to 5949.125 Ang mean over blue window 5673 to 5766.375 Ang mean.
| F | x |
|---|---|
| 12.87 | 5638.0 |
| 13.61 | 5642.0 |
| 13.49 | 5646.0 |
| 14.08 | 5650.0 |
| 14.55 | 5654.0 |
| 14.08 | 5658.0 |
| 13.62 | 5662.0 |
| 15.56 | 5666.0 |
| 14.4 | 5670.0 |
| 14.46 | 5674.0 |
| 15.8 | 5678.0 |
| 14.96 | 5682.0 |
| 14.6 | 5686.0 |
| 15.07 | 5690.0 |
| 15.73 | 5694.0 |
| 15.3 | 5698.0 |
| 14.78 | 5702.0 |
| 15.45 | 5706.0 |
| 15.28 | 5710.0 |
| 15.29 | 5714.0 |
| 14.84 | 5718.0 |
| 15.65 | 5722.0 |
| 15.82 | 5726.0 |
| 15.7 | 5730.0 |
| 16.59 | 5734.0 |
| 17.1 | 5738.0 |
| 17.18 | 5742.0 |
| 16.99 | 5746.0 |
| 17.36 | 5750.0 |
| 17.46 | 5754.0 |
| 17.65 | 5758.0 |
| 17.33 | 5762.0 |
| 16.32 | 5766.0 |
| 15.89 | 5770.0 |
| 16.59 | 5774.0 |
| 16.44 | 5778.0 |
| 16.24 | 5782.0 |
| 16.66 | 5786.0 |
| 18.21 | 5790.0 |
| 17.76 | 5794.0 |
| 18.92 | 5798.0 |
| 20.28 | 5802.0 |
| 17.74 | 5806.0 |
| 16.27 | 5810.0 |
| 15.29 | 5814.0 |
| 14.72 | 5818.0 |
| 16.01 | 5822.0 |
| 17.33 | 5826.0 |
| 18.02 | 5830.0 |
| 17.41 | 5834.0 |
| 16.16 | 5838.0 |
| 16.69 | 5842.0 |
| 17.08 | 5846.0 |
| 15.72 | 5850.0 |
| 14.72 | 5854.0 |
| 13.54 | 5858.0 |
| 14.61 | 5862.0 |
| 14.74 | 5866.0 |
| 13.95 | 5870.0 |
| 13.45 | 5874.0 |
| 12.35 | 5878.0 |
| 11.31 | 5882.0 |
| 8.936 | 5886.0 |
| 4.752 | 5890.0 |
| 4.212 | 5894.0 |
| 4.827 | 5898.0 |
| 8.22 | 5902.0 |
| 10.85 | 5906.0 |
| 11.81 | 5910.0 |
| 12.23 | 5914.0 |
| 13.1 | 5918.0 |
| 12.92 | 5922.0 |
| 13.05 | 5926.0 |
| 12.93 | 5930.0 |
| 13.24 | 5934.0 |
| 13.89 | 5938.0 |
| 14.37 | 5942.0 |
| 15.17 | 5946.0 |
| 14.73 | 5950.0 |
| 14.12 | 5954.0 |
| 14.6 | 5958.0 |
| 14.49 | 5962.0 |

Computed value 0.73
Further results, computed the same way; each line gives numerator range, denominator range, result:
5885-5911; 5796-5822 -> 0.44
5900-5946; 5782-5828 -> 0.73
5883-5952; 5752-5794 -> 0.66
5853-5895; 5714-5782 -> 0.70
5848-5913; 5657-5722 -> 0.74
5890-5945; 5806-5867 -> 0.69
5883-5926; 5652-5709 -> 0.63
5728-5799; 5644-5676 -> 1.19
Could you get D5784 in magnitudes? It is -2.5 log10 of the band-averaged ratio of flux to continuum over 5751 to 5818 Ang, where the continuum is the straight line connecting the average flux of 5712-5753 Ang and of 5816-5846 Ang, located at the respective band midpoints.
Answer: -0.04 mag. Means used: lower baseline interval 16.3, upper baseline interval 16.7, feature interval 17.1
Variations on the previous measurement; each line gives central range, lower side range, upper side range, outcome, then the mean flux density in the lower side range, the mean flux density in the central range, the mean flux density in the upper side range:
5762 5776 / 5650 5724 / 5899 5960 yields -0.15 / 14.9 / 16.4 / 12.9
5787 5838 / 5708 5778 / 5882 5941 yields -0.23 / 16.4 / 17.3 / 10.5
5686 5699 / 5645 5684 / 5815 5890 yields -0.05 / 14.5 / 15.3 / 14.6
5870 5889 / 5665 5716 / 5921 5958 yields 0.24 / 15.1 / 11.4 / 13.9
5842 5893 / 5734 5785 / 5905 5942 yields 0.11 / 16.9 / 12.9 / 12.8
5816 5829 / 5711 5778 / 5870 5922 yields -0.23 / 16.5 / 16.2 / 9.96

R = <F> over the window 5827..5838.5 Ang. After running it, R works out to 17.3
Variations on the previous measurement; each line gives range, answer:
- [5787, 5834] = 17.3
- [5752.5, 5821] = 17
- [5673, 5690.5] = 15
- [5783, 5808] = 18.2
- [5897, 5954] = 12.4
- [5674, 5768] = 16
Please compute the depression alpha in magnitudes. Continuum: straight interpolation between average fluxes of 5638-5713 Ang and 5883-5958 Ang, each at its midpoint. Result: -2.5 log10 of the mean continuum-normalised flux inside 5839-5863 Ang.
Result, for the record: -0.246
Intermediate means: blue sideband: 14.7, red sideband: 11.4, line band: 15.5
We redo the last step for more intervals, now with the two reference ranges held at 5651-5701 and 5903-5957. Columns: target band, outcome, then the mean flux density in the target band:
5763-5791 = -0.17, 16.6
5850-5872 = -0.06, 14.4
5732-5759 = -0.19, 17.2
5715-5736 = -0.09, 15.7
